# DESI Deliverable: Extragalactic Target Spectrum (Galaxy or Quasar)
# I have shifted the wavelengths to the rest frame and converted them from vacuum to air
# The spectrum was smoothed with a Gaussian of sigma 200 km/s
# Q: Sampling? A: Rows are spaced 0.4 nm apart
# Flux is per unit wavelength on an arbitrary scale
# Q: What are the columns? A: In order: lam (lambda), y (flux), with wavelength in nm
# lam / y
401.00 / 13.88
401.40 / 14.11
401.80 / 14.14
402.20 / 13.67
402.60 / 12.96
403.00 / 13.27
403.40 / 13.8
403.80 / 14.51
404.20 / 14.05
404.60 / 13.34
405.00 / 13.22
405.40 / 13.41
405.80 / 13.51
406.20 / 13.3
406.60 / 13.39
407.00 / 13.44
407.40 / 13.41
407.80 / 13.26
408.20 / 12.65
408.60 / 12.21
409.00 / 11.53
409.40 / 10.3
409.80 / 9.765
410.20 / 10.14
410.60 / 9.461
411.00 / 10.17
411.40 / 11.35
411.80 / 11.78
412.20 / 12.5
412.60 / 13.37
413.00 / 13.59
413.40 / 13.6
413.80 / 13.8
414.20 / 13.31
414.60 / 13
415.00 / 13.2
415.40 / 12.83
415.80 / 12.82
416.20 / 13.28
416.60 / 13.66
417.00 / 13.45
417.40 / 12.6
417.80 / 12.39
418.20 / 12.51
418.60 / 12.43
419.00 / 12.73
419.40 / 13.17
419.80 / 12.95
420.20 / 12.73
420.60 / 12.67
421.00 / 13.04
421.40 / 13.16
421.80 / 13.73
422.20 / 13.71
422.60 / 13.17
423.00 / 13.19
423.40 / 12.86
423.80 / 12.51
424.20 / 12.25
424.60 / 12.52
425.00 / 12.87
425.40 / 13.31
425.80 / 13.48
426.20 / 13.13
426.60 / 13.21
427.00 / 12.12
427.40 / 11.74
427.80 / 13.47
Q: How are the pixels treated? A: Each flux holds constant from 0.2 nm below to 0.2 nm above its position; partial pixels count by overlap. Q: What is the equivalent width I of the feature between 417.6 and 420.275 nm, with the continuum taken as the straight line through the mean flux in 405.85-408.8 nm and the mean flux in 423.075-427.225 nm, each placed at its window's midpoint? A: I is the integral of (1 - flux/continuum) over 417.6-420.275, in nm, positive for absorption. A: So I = 0.05 nm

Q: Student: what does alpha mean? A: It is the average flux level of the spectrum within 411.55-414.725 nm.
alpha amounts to 13.1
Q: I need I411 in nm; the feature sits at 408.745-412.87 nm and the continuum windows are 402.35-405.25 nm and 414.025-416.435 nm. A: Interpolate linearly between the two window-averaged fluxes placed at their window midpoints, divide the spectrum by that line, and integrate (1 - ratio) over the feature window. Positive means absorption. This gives 0.677 nm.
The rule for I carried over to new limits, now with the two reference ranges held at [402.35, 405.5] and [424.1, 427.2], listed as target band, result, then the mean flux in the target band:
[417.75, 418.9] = 0.06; 12.5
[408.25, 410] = 0.30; 11.1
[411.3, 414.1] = 0.08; 12.9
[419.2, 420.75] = 0.02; 12.9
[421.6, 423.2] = -0.06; 13.5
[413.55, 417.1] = -0.01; 13.3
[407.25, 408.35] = 0.03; 13.1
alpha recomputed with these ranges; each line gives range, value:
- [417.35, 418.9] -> 12.5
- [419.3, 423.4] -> 13.1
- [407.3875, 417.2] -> 12.3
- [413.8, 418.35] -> 13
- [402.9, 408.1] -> 13.5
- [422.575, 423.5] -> 13.1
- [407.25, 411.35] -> 11.3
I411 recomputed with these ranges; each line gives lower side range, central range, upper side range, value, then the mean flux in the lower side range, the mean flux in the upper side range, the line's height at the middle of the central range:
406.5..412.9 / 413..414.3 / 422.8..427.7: -0.167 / 11.8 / 12.8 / 12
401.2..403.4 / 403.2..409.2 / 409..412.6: -0.433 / 13.6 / 10.9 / 12.4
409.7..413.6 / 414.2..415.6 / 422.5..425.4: -0.132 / 11.6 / 12.8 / 11.9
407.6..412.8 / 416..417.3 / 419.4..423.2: -0.101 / 11.4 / 13.2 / 12.4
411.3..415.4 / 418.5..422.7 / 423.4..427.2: -0.055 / 13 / 12.8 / 12.9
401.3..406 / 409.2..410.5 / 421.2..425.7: 0.332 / 13.7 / 13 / 13.5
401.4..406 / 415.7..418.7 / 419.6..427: 0.067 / 13.6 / 13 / 13.2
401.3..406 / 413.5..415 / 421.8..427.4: -0.008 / 13.7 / 12.9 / 13.3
